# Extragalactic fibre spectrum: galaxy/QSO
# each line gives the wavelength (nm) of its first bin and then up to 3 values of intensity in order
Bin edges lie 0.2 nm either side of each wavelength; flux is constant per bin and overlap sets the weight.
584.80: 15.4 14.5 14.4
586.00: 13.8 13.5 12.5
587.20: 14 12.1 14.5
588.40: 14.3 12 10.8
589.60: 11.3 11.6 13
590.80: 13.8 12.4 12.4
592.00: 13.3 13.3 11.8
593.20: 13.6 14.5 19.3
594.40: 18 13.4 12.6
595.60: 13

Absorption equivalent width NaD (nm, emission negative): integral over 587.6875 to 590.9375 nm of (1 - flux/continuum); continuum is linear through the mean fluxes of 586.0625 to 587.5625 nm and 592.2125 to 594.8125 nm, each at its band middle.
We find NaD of 0.29 nm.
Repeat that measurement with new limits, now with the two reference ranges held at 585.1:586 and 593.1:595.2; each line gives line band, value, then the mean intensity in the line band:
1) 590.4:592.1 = 0.24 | 13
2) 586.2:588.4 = 0.17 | 13.4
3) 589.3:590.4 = 0.24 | 11.7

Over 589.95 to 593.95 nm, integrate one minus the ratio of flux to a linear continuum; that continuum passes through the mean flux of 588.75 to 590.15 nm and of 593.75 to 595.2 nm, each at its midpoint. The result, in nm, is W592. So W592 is 0.142 nm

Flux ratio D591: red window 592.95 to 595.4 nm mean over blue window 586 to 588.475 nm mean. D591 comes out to 1.13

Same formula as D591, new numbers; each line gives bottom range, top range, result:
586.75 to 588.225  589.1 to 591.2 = 0.91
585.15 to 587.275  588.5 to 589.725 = 0.85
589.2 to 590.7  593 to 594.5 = 1.36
